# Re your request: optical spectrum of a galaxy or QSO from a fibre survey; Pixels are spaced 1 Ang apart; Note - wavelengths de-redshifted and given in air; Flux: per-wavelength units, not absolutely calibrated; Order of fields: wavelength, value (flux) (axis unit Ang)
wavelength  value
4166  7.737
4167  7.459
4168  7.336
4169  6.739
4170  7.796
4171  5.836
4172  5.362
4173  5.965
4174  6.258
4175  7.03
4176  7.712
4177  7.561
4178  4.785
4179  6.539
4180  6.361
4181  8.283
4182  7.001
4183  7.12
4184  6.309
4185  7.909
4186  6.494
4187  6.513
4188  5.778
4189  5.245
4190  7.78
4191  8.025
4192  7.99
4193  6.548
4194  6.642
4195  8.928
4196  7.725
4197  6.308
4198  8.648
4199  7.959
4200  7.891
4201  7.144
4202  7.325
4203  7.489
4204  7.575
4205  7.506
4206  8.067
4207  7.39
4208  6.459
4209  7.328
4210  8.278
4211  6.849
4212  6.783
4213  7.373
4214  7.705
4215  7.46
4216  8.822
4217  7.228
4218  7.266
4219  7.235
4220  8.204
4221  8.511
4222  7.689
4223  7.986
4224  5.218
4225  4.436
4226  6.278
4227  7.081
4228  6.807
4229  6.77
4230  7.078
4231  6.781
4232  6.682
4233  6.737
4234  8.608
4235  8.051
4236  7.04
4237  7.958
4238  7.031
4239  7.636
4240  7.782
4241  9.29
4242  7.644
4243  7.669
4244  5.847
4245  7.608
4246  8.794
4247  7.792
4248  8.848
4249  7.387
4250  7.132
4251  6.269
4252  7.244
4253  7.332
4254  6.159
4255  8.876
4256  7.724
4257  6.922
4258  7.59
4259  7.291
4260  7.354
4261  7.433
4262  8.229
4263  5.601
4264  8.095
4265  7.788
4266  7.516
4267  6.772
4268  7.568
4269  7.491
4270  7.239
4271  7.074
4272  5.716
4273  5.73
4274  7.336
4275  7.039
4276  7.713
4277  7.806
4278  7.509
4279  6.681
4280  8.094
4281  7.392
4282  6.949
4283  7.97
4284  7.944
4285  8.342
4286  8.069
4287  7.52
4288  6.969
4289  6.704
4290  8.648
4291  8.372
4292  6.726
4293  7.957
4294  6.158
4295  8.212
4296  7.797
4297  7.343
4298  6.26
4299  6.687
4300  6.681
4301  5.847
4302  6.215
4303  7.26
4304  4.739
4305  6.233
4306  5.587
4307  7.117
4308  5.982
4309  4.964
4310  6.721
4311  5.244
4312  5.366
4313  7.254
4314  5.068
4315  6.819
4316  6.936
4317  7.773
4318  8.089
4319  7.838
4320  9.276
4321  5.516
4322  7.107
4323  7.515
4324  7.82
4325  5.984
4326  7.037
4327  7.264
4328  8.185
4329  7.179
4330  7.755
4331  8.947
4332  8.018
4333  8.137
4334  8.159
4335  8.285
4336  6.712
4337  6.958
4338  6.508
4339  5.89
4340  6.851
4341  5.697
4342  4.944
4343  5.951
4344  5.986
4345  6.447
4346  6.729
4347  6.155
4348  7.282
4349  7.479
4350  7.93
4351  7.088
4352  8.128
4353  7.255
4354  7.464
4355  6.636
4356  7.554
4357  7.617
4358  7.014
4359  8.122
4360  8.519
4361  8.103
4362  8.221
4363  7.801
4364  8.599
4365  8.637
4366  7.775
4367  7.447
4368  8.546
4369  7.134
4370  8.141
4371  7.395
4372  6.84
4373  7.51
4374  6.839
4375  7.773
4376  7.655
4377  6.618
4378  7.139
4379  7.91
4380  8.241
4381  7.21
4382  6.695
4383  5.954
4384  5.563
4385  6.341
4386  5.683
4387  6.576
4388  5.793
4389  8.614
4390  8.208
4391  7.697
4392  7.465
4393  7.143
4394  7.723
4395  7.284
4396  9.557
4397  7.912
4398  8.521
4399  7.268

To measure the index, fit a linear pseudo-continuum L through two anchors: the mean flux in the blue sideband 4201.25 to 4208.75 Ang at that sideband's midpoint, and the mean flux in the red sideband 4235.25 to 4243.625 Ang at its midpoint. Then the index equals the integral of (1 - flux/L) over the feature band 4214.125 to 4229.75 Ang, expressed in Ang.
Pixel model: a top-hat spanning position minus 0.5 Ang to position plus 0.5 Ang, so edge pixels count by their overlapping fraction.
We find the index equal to 0.9 Ang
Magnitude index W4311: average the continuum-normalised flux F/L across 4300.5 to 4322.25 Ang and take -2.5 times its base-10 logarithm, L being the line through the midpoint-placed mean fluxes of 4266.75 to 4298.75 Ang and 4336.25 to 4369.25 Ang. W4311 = 0.127 mag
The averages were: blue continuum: 7.35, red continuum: 7.22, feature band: 6.49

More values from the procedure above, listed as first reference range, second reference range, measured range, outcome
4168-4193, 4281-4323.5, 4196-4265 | -0.08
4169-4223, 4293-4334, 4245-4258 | -0.07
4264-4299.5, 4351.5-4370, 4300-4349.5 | 0.12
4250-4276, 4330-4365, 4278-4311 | 0.04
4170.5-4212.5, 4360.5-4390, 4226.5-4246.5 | -0.05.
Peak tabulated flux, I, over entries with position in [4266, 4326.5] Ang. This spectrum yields 9.276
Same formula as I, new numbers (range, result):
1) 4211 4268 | 9.29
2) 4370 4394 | 8.614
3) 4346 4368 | 8.637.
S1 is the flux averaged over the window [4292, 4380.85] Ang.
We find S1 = 7.13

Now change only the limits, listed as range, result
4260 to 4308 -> 7.14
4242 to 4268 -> 7.42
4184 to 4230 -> 7.25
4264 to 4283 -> 7.23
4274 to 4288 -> 7.58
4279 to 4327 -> 6.98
